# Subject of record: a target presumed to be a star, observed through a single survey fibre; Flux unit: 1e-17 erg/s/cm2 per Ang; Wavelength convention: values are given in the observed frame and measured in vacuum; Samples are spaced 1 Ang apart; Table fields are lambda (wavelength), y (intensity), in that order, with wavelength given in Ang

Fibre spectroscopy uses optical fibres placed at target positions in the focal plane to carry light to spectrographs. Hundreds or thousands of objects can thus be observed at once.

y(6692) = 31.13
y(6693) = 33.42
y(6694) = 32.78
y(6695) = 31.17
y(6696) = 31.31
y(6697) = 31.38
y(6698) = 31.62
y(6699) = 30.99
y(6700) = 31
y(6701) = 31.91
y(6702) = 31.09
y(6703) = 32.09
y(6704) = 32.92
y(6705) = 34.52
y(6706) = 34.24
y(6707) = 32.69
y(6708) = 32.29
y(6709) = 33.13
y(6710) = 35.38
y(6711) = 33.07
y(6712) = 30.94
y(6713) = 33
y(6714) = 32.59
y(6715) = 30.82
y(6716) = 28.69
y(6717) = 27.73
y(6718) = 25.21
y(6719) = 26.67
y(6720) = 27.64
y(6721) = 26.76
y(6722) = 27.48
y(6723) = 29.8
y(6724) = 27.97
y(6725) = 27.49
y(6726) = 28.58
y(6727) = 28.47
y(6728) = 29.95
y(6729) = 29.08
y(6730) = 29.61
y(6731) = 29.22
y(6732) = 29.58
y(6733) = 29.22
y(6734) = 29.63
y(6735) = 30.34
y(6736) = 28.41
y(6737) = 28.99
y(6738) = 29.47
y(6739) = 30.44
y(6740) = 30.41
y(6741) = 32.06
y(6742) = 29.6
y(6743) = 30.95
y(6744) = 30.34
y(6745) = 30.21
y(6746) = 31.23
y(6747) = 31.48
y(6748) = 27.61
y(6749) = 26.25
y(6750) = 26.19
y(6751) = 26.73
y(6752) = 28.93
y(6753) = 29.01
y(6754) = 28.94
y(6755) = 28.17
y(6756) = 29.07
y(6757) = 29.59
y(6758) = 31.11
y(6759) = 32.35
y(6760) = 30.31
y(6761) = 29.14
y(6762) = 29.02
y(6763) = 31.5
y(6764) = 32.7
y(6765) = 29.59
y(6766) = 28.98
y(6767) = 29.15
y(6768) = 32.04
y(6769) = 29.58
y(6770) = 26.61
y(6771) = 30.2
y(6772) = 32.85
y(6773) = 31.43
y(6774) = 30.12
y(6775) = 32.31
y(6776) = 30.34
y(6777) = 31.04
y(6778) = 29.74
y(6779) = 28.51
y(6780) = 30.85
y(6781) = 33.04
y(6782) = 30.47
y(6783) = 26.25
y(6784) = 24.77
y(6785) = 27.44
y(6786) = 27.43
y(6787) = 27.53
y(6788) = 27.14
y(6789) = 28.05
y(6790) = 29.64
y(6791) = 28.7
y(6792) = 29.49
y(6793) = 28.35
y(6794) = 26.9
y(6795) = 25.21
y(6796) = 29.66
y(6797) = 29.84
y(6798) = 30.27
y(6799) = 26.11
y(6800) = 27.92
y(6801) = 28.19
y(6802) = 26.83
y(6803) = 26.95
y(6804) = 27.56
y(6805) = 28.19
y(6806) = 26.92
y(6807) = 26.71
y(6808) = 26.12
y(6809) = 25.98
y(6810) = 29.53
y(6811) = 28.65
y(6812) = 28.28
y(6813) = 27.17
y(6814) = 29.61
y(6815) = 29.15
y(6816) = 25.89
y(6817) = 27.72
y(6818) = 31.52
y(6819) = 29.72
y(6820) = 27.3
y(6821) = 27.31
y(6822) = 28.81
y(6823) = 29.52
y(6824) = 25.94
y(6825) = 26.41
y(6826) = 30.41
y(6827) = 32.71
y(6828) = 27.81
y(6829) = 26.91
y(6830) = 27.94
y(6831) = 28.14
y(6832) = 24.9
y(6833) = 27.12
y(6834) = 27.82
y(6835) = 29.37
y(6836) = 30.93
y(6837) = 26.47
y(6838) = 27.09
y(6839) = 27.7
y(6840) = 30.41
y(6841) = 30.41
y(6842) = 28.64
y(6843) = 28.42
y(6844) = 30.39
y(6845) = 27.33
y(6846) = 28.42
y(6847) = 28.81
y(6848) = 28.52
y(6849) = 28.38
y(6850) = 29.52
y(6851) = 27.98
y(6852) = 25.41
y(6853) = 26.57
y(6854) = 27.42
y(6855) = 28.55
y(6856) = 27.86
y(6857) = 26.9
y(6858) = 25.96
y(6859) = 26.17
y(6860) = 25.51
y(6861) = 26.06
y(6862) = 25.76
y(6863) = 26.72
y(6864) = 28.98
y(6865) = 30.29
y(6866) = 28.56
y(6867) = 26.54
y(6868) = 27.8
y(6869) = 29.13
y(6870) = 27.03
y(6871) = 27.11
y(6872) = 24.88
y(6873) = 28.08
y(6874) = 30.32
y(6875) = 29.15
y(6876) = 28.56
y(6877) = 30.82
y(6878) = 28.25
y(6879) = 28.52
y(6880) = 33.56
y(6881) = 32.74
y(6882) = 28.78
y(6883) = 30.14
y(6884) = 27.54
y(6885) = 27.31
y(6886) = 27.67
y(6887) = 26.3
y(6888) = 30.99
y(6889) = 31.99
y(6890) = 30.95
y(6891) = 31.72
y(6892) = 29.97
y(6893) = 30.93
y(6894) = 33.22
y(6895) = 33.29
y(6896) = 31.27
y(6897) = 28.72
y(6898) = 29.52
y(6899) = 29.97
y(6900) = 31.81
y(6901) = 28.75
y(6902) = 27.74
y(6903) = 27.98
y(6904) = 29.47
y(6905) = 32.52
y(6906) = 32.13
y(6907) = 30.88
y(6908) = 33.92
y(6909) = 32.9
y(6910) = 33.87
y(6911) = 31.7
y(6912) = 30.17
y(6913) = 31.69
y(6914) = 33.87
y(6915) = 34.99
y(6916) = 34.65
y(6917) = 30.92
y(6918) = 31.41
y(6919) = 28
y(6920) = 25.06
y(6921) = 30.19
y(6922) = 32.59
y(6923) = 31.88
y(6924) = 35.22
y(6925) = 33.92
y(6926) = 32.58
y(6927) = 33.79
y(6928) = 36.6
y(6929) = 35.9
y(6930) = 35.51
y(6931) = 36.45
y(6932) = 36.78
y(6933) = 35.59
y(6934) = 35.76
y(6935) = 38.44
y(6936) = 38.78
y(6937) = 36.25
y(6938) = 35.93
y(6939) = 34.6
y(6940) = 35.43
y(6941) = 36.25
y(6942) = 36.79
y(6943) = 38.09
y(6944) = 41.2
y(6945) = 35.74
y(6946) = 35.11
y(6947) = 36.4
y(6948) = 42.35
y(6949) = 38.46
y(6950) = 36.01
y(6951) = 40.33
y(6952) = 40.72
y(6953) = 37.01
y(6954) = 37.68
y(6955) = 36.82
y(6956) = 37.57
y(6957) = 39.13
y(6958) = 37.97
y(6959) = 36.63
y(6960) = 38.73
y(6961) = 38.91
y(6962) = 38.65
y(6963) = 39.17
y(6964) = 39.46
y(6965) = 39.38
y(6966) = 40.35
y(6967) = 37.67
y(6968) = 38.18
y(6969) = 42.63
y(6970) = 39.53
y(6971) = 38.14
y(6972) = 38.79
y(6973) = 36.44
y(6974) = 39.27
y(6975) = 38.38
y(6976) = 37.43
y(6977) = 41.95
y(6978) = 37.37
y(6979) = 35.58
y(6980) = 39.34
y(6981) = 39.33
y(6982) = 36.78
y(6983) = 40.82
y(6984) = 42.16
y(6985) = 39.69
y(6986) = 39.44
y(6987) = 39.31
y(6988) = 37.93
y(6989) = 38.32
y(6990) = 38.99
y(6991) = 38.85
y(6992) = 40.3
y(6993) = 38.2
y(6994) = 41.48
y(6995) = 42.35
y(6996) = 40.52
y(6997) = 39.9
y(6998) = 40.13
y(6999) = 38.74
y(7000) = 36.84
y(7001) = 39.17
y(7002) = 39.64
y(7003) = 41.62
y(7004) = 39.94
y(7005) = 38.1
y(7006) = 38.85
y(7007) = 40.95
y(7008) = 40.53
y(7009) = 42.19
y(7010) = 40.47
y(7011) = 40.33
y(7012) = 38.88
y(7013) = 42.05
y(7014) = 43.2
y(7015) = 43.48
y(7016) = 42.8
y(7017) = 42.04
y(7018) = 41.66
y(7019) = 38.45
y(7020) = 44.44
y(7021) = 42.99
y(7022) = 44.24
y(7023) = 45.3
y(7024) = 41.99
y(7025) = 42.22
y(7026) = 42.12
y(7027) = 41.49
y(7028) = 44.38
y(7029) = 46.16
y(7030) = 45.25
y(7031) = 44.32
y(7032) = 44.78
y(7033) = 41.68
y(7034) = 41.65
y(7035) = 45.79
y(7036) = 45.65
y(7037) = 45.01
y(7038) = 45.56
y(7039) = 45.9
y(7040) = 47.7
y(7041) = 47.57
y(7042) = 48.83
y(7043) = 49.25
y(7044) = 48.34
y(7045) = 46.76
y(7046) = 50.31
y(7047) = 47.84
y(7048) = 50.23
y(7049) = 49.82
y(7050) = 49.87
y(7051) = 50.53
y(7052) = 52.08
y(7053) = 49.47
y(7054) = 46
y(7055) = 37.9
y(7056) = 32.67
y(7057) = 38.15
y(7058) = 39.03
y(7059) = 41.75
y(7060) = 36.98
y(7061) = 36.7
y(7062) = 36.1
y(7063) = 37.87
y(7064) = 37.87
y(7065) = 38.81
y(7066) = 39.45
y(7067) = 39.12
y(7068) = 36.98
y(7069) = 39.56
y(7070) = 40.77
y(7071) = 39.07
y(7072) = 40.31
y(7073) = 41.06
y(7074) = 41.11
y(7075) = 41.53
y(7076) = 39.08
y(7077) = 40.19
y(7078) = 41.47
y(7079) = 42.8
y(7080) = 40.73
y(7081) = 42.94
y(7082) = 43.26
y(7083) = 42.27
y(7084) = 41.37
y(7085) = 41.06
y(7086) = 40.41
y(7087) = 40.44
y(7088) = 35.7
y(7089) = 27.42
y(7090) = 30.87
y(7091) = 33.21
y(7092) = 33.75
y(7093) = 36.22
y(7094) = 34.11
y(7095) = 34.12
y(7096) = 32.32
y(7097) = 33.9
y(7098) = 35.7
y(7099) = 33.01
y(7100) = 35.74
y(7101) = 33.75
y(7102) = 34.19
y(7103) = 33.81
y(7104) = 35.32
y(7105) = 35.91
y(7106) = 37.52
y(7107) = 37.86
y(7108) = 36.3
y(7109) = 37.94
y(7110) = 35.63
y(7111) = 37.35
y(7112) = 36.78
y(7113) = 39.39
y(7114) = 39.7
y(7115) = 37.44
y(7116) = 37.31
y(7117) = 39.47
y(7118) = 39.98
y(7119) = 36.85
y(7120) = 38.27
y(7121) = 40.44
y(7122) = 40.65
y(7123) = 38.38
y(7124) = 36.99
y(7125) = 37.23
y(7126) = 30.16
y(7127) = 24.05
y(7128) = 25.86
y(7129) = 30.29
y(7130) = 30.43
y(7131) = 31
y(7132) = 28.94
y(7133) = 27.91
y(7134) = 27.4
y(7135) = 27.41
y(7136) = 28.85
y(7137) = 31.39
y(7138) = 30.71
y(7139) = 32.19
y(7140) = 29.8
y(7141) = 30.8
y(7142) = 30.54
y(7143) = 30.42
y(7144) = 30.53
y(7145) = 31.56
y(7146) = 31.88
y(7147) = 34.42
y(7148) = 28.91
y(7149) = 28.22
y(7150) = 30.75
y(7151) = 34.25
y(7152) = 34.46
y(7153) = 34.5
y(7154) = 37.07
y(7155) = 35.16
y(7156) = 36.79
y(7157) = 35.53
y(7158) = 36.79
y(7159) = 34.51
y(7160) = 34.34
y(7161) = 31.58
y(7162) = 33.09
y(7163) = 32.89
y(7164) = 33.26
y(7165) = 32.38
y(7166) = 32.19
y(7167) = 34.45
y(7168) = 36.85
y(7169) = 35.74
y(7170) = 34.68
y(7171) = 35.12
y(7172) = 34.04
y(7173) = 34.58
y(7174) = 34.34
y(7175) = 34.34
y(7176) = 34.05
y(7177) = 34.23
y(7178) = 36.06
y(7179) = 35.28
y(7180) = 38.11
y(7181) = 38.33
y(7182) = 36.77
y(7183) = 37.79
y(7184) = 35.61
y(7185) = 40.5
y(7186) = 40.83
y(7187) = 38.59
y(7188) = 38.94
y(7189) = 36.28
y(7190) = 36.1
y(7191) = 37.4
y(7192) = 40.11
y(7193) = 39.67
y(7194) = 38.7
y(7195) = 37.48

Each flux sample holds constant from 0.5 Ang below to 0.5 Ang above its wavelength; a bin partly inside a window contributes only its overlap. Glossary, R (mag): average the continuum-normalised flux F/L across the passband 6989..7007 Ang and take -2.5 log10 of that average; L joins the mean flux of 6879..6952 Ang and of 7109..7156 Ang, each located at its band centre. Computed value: -0.19 mag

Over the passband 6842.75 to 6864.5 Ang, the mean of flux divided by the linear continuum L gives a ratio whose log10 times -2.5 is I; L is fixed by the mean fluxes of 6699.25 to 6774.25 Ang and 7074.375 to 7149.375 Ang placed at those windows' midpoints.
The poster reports 0.149 mag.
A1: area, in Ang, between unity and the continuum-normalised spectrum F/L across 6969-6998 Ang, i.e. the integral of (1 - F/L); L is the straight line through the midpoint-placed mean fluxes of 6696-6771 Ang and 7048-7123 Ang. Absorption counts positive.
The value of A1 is -2.4 Ang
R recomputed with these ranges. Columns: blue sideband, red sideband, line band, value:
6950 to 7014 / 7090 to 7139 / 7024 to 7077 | -0.18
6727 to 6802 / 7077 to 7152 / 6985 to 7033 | -0.24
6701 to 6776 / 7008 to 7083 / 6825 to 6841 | 0.20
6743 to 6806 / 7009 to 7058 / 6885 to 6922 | 0.19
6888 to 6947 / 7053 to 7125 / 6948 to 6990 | -0.12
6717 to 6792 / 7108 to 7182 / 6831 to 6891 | 0.08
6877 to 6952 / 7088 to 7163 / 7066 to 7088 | -0.21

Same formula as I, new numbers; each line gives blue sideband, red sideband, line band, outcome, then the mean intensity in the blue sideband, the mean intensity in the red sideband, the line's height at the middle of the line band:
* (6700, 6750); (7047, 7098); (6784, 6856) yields 0.17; 30.1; 39.8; 32.8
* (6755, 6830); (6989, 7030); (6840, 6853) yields 0.12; 28.9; 41.2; 31.9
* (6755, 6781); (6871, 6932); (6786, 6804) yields 0.09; 30.3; 31.1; 30.5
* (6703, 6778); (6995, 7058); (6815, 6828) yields 0.18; 30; 43.4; 33.8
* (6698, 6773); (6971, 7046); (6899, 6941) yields 0.15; 30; 41.6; 37.9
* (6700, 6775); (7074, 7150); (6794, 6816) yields 0.12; 30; 35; 30.9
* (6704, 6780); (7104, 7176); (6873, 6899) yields 0.05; 30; 33.9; 31.4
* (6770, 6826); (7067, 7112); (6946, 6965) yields -0.15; 28.5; 37.5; 33.3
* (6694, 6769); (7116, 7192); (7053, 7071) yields -0.17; 30.1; 34.1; 33.2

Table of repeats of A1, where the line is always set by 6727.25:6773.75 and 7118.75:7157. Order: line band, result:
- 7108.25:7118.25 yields -1.84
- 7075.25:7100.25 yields -4.24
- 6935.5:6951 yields -3.14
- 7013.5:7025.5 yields -4.29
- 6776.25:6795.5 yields 0.95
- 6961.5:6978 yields -4.17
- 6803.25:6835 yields 2.28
